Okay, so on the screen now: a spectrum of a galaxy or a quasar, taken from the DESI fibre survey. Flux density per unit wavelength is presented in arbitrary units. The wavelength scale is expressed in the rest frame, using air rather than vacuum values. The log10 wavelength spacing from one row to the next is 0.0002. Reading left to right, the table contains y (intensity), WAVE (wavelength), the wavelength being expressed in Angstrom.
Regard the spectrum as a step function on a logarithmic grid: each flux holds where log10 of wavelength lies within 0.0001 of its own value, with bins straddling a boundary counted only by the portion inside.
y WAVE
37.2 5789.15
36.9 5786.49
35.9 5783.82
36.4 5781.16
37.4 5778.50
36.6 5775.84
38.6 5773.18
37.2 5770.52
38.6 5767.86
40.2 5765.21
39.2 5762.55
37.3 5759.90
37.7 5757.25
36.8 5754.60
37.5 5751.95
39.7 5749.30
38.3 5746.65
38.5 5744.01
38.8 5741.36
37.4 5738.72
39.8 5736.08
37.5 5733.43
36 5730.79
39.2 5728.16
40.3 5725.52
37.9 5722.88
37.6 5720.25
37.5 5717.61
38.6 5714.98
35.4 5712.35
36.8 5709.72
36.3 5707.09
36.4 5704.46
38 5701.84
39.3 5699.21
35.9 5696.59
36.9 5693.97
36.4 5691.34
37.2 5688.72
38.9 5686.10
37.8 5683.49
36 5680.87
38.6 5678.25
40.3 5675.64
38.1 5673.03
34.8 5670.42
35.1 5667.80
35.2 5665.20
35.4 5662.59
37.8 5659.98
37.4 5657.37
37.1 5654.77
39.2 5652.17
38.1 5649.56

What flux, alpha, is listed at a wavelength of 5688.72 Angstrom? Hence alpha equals 37.2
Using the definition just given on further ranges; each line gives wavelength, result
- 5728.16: 39.2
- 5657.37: 37.4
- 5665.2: 35.2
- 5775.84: 36.6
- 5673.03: 38.1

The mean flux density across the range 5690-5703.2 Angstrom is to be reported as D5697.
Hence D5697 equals 37.3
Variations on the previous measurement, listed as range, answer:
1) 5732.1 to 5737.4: 38.6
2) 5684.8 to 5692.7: 37.5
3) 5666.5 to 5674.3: 36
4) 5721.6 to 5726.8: 39.1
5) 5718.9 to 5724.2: 37.7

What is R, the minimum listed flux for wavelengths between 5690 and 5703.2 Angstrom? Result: 35.9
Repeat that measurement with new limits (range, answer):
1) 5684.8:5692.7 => 36.4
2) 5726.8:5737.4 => 36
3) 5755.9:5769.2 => 37.3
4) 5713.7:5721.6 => 37.5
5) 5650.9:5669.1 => 35.1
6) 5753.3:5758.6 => 36.8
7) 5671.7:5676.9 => 38.1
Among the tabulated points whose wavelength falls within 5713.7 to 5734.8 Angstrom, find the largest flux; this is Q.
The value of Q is 40.3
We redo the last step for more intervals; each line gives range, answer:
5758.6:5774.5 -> 40.2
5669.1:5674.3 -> 38.1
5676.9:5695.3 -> 38.9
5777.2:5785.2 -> 37.4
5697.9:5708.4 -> 39.3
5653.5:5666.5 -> 37.8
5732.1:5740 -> 39.8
